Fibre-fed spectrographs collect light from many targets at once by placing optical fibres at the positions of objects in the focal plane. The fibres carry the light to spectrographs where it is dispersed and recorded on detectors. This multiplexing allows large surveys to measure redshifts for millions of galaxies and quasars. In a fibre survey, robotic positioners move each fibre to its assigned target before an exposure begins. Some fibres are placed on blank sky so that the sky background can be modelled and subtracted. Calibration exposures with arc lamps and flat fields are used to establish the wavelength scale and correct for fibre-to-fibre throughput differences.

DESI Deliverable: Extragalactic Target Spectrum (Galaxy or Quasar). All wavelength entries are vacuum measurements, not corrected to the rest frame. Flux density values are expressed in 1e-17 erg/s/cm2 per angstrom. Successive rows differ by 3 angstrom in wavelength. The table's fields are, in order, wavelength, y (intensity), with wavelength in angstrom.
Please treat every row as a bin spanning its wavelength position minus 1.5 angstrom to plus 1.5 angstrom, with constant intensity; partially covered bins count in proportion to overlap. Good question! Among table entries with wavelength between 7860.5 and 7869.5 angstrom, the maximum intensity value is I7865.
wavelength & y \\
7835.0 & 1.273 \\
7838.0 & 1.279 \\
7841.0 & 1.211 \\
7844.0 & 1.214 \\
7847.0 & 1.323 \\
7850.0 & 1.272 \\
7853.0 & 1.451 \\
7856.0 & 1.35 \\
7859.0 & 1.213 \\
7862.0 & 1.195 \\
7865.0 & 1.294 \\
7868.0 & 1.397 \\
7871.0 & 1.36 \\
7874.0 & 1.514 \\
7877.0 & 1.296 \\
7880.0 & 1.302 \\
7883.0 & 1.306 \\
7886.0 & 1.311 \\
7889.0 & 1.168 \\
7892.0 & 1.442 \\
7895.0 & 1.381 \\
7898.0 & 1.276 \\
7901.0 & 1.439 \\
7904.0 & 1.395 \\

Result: 1.397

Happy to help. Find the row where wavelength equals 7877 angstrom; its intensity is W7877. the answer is 1.296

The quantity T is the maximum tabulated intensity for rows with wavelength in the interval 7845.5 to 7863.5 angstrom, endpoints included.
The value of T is 1.451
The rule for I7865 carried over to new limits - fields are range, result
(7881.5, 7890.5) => 1.311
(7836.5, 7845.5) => 1.279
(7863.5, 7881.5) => 1.514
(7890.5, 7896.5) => 1.442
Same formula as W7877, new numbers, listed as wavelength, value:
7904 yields 1.395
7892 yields 1.442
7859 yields 1.213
